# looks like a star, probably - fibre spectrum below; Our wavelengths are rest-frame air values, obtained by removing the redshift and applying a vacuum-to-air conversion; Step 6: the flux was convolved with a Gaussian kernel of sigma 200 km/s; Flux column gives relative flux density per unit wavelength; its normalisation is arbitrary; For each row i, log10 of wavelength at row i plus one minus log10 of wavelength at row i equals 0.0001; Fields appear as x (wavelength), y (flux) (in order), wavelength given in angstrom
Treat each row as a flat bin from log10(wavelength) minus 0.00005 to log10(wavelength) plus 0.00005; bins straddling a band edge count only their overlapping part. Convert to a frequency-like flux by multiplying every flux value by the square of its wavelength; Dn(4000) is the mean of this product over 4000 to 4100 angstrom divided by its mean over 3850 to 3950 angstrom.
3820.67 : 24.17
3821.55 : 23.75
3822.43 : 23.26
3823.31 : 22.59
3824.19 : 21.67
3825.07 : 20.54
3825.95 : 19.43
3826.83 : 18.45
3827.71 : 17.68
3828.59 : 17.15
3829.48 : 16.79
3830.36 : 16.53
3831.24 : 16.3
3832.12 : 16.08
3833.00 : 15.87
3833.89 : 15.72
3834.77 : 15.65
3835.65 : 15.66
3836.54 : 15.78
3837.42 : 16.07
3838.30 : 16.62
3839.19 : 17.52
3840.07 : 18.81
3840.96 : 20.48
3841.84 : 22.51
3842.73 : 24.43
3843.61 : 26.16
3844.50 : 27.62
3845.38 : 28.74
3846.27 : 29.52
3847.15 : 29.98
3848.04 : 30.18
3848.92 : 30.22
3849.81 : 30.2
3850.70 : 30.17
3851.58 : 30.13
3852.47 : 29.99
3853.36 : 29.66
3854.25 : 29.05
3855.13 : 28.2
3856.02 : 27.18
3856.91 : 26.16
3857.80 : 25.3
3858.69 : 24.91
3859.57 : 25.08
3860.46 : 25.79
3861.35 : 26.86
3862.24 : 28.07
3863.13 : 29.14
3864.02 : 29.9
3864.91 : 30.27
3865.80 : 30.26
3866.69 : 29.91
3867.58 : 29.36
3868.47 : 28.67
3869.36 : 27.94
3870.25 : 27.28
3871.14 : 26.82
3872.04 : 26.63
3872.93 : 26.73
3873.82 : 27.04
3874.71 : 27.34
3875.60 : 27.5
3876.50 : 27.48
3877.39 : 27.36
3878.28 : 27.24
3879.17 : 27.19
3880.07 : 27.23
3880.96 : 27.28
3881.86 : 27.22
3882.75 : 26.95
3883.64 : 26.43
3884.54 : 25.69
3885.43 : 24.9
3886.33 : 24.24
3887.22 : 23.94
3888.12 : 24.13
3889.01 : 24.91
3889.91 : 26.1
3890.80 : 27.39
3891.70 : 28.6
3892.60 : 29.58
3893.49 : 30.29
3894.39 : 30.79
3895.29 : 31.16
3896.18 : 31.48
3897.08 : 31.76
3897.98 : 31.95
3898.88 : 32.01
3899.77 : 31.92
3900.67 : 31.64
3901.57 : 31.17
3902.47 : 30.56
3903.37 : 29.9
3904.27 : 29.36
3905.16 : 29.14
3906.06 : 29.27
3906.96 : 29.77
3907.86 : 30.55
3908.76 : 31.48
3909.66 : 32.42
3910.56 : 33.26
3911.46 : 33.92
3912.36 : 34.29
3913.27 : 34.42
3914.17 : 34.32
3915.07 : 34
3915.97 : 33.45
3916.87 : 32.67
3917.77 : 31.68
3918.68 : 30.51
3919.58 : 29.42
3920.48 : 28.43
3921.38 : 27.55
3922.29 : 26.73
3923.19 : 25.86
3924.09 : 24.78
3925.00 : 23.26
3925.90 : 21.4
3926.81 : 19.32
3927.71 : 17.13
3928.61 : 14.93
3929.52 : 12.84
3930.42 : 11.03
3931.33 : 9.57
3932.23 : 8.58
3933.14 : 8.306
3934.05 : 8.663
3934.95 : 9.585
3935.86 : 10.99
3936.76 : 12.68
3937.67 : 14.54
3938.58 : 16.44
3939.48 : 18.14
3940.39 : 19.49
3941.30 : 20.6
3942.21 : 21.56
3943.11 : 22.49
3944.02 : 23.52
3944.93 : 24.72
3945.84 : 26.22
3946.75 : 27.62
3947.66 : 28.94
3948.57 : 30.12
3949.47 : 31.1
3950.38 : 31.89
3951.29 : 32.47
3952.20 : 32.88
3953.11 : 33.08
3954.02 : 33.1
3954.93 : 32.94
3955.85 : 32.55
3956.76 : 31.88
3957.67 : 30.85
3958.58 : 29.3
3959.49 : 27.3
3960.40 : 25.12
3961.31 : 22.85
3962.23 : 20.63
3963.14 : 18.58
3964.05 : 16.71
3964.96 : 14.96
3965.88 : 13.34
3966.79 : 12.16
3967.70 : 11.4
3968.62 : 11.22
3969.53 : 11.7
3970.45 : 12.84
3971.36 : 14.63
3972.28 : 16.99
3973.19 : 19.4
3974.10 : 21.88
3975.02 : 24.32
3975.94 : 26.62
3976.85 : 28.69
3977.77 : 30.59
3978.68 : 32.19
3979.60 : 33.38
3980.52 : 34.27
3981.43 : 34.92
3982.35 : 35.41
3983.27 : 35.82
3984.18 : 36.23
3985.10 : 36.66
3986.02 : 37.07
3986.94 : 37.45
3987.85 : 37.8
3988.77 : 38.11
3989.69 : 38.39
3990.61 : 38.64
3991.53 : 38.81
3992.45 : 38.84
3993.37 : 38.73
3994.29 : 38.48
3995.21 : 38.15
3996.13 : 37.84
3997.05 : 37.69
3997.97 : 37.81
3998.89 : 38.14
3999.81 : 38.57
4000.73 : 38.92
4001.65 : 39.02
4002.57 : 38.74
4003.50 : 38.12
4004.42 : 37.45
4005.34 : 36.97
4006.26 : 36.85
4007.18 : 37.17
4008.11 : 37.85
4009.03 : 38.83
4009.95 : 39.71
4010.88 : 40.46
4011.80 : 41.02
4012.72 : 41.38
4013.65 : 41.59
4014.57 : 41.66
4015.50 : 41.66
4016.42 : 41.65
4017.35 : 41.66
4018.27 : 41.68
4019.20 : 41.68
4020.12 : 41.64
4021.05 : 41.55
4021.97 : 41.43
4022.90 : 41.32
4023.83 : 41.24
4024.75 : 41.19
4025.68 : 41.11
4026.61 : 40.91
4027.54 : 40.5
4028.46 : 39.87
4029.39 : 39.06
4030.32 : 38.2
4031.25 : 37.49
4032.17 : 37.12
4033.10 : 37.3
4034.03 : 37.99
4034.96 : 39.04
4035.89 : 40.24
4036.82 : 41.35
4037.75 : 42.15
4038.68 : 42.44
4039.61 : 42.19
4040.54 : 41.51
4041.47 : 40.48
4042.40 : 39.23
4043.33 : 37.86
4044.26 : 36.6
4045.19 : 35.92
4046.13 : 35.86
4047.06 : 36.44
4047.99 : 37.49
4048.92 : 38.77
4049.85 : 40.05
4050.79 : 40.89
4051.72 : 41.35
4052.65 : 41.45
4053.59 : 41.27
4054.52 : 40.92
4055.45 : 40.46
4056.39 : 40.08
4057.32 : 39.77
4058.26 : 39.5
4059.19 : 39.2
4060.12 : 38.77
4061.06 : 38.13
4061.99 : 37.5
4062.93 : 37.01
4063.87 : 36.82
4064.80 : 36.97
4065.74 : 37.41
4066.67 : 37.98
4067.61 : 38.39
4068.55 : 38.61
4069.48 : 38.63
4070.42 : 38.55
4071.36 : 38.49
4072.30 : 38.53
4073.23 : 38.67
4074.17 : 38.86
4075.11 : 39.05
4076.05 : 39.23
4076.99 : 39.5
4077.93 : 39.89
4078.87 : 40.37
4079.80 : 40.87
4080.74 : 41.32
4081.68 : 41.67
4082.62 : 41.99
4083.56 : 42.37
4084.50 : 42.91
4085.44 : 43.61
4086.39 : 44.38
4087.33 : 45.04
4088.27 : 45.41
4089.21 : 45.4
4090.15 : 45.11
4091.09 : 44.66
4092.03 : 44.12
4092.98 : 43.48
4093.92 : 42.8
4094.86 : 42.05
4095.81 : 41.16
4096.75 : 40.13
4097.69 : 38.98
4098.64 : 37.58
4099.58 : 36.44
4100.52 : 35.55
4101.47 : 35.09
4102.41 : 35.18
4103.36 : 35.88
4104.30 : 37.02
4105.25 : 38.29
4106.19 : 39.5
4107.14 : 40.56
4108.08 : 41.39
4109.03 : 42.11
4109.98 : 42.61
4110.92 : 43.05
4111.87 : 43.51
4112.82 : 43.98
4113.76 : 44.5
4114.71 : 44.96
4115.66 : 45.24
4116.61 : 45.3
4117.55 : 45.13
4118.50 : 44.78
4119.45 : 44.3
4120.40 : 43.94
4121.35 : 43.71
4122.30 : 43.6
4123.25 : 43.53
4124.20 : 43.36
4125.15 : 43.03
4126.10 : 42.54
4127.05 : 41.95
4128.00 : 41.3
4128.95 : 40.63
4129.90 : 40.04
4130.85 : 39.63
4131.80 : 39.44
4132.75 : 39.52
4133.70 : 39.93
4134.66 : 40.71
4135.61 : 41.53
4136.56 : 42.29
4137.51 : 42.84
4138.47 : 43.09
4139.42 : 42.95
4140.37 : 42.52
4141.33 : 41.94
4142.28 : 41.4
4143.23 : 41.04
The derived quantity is 1.65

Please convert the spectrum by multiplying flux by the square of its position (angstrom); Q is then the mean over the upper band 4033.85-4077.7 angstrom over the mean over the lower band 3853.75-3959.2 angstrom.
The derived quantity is 1.59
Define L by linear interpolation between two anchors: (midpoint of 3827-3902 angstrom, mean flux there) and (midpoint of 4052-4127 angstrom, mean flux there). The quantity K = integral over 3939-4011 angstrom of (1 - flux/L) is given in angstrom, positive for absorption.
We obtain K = 7.6 angstrom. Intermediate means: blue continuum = 25.9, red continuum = 40.9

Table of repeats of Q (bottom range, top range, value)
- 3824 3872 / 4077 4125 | 1.97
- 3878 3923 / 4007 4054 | 1.44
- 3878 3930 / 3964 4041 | 1.31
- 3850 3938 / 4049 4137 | 1.70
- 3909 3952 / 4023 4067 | 1.76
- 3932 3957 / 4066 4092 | 1.90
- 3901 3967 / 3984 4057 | 1.66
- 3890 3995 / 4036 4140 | 1.64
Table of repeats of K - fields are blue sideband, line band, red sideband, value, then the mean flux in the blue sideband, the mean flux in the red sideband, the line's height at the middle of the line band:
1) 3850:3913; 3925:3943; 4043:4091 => 9.59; 28.6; 39.9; 31.8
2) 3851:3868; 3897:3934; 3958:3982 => -2.28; 28.2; 21.9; 25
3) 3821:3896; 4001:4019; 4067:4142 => -2.32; 25.1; 41.4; 35.1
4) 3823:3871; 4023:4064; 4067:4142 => -2.36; 24.1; 41.4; 37.3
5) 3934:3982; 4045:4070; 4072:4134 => -2.09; 23.3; 41.5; 35.8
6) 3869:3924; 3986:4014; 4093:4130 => -2.78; 29.1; 41.4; 35.1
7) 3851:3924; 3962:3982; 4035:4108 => 7.63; 28.9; 39.9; 33.9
